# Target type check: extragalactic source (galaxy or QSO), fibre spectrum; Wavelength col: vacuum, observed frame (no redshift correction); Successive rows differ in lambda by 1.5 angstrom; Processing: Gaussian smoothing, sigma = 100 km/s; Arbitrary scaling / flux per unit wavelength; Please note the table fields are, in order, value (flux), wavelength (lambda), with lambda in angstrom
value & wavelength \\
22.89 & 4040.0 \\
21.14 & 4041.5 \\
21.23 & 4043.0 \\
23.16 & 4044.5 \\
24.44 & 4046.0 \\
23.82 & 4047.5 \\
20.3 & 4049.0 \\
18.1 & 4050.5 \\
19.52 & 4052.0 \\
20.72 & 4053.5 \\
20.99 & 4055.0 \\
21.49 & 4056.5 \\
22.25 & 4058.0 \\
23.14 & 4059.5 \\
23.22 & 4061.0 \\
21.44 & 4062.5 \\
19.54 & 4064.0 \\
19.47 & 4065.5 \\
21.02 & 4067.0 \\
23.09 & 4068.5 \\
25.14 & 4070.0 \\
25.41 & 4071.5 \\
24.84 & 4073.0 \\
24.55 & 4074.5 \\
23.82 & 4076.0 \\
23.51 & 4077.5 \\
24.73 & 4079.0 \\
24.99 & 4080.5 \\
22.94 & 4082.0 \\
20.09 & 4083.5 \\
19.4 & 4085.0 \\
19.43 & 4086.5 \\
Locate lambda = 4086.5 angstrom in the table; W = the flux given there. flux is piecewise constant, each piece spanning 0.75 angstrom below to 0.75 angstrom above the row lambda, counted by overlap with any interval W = 19.43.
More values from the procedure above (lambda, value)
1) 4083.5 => 20.09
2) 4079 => 24.73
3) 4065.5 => 19.47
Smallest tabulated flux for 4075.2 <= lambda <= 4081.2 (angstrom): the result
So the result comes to 23.51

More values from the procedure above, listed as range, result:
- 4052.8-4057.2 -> 20.72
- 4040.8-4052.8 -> 18.1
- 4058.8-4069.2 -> 19.47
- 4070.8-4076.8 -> 23.82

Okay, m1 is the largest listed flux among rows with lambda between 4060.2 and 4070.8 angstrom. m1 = 25.14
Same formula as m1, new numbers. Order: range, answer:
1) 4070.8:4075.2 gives 25.41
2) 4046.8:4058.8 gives 23.82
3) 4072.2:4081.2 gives 24.99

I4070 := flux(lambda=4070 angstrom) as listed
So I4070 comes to 25.14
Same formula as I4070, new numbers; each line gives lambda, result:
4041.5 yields 21.14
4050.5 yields 18.1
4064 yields 19.54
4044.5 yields 23.16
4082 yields 22.94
